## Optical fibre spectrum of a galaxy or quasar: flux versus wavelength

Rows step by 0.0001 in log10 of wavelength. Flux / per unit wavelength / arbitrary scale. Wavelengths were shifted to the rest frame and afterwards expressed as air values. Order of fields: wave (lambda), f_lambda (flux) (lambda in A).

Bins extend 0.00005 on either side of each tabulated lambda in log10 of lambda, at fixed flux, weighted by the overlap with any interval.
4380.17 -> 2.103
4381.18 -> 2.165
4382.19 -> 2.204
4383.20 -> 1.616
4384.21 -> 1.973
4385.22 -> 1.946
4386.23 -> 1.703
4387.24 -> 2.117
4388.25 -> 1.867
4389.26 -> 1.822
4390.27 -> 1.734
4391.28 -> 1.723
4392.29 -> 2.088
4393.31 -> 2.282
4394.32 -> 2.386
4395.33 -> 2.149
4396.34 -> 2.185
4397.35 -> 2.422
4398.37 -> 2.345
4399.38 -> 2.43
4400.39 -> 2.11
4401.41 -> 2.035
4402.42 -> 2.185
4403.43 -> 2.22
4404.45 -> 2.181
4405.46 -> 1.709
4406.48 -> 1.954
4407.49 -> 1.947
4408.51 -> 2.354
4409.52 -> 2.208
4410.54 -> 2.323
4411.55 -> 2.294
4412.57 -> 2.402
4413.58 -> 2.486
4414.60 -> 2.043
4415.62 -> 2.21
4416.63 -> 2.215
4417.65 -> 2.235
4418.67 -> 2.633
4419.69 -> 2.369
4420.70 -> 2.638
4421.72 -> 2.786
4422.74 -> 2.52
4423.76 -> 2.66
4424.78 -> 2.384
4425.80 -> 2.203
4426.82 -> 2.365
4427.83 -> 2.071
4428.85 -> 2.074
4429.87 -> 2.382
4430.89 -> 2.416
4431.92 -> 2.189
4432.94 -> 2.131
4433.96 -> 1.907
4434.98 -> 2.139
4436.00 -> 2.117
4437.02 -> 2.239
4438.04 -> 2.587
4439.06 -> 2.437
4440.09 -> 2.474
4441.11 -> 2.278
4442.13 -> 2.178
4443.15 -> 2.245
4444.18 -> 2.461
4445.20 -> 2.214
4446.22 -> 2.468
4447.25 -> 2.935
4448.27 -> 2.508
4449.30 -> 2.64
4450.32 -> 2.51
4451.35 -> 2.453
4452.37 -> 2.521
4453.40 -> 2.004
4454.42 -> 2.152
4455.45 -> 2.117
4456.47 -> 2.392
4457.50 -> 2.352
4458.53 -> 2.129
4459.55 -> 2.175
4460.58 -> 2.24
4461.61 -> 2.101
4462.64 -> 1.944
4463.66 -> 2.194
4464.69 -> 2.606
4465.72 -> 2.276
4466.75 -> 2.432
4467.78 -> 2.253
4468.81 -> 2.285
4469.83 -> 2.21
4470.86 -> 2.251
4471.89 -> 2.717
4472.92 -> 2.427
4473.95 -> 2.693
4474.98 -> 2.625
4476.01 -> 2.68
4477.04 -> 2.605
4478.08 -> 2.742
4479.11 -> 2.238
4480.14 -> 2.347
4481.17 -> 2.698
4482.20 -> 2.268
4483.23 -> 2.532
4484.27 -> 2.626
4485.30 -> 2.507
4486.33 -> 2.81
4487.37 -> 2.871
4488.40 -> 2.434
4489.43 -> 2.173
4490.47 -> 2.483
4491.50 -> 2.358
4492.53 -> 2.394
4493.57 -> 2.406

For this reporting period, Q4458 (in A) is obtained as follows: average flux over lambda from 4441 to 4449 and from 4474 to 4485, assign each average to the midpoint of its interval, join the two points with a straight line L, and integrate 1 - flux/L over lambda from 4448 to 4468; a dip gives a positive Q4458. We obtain 1.4 A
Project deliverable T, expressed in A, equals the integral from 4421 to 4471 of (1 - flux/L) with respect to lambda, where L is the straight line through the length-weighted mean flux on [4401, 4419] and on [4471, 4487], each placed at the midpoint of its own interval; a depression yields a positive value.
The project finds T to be 1.4 A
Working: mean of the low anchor 2.2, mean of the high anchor 2.56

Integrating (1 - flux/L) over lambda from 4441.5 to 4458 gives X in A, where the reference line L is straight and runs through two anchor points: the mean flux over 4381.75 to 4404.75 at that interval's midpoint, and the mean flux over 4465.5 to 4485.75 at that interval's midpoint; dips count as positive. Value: -0.3 A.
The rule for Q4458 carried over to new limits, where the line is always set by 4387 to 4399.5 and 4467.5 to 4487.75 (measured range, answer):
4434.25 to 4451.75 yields -0.3 A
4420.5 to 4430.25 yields -0.6 A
